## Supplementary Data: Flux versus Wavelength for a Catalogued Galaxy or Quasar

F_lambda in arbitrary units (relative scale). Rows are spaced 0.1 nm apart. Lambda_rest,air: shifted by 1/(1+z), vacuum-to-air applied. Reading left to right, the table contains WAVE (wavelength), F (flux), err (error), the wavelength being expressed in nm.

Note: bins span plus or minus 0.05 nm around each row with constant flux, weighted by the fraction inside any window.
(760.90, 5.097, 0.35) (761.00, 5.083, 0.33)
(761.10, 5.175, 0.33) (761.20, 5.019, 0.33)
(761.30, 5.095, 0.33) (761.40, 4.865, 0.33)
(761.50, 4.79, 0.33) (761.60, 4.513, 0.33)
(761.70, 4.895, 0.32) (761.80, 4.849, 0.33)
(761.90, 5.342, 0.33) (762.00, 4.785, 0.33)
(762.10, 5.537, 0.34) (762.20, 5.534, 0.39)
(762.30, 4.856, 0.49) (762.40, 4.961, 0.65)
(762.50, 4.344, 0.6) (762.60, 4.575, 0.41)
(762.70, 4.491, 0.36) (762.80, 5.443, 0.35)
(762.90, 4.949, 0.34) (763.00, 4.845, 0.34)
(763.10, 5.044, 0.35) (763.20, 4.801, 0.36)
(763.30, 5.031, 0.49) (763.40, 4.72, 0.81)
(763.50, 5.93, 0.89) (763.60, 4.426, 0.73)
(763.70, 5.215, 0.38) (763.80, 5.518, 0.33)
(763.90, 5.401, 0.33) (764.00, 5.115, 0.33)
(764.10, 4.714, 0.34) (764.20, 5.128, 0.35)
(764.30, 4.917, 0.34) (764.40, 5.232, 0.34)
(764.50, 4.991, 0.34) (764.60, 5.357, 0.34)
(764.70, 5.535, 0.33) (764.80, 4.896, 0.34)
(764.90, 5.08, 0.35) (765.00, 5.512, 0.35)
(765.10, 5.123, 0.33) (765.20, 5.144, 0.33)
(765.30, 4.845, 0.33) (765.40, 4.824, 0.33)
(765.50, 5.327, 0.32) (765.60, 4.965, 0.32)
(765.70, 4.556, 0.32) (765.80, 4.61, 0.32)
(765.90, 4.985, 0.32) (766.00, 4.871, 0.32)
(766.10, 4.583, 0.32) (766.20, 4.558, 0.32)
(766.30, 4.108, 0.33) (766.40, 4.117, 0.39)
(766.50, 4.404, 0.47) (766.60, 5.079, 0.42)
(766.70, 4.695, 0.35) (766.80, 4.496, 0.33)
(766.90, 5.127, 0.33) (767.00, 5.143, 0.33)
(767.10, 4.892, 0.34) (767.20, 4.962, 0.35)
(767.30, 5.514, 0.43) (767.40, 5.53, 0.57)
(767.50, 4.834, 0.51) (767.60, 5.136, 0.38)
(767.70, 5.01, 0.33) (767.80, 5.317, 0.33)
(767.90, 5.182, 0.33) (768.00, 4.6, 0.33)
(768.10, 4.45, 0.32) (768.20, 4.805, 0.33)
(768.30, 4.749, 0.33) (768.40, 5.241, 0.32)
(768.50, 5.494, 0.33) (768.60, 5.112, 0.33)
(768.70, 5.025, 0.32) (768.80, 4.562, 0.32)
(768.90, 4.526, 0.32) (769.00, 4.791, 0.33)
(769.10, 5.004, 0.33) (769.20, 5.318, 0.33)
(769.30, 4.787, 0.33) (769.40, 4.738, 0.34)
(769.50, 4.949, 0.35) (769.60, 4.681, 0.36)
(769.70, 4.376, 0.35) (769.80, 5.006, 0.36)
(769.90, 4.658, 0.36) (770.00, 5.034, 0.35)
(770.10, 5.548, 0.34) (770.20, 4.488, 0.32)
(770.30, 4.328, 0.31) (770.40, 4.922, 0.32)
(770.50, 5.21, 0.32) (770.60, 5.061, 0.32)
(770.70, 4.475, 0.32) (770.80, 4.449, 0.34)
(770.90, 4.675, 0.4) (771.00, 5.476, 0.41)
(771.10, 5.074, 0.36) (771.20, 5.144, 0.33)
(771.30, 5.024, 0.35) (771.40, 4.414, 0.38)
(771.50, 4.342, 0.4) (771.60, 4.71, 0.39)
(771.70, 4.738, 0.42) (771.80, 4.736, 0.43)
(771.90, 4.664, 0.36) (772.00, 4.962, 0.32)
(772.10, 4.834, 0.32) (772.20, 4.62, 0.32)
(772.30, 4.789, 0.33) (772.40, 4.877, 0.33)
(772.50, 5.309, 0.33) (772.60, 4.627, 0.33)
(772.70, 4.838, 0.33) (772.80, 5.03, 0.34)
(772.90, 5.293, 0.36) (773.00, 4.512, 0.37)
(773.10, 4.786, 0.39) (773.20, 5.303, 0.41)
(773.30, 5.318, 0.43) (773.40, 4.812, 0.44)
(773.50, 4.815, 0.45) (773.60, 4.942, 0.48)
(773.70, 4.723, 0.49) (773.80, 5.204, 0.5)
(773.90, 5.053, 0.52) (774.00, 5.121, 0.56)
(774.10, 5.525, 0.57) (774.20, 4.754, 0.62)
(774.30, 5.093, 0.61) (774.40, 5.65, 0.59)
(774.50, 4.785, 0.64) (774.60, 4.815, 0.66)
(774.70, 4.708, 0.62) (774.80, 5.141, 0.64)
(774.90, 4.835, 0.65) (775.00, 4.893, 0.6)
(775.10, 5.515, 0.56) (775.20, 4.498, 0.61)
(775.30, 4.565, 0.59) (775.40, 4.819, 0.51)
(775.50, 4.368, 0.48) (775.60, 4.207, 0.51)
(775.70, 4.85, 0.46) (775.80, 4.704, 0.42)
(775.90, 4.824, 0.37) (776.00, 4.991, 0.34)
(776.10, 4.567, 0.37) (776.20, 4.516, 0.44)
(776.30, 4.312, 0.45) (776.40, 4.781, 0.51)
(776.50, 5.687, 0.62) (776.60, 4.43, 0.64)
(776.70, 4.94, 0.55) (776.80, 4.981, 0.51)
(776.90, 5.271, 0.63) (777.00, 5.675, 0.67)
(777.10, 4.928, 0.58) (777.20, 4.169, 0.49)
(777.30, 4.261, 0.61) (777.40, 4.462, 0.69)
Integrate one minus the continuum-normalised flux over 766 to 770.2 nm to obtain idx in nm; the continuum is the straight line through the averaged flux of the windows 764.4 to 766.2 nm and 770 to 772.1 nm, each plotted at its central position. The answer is 0.035 nm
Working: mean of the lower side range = 5.01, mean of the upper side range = 4.83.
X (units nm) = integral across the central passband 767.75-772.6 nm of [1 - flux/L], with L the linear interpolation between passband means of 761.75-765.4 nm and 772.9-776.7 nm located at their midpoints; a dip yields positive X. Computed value 0.10 nm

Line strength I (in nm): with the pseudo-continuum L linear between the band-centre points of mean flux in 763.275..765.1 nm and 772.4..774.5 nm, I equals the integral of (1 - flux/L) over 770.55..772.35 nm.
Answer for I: 0.09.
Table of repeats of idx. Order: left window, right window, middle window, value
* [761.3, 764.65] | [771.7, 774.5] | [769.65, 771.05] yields 0.04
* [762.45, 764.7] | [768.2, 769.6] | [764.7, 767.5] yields 0.05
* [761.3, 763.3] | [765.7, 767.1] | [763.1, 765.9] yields -0.16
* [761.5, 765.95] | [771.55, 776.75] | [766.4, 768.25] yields 0.01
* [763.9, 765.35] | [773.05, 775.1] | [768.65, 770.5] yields 0.09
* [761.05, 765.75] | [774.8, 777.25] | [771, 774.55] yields -0.05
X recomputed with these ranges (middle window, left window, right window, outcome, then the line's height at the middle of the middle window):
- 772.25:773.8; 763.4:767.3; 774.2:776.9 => -0.02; 4.86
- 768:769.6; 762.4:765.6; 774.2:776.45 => 0.02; 4.94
